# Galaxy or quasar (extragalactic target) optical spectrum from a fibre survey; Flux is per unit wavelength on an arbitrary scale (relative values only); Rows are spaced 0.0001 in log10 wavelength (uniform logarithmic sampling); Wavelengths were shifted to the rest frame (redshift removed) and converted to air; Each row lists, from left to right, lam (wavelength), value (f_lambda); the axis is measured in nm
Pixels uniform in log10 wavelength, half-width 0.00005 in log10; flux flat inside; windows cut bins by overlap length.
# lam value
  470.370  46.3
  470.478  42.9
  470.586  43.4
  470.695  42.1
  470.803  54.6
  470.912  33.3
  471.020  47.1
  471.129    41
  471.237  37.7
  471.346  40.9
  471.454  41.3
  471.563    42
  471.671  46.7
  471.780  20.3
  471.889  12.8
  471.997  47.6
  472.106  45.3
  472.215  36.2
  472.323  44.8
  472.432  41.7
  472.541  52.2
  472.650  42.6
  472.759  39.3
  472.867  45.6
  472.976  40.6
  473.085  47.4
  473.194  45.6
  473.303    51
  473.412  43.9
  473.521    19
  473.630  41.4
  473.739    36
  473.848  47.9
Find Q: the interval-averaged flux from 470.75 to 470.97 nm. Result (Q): 43.9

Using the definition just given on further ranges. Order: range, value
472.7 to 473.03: 41.9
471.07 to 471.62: 40.7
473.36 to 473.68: 34.6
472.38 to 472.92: 44.3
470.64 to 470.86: 48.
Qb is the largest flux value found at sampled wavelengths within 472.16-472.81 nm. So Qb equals 52.2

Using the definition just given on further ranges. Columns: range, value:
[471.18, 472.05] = 47.6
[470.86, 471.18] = 47.1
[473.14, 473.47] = 51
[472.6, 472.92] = 45.6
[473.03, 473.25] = 47.4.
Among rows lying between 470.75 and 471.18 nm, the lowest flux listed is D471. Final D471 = 33.3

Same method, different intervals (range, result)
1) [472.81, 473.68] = 19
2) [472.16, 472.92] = 36.2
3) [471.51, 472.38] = 12.8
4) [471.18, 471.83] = 20.3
